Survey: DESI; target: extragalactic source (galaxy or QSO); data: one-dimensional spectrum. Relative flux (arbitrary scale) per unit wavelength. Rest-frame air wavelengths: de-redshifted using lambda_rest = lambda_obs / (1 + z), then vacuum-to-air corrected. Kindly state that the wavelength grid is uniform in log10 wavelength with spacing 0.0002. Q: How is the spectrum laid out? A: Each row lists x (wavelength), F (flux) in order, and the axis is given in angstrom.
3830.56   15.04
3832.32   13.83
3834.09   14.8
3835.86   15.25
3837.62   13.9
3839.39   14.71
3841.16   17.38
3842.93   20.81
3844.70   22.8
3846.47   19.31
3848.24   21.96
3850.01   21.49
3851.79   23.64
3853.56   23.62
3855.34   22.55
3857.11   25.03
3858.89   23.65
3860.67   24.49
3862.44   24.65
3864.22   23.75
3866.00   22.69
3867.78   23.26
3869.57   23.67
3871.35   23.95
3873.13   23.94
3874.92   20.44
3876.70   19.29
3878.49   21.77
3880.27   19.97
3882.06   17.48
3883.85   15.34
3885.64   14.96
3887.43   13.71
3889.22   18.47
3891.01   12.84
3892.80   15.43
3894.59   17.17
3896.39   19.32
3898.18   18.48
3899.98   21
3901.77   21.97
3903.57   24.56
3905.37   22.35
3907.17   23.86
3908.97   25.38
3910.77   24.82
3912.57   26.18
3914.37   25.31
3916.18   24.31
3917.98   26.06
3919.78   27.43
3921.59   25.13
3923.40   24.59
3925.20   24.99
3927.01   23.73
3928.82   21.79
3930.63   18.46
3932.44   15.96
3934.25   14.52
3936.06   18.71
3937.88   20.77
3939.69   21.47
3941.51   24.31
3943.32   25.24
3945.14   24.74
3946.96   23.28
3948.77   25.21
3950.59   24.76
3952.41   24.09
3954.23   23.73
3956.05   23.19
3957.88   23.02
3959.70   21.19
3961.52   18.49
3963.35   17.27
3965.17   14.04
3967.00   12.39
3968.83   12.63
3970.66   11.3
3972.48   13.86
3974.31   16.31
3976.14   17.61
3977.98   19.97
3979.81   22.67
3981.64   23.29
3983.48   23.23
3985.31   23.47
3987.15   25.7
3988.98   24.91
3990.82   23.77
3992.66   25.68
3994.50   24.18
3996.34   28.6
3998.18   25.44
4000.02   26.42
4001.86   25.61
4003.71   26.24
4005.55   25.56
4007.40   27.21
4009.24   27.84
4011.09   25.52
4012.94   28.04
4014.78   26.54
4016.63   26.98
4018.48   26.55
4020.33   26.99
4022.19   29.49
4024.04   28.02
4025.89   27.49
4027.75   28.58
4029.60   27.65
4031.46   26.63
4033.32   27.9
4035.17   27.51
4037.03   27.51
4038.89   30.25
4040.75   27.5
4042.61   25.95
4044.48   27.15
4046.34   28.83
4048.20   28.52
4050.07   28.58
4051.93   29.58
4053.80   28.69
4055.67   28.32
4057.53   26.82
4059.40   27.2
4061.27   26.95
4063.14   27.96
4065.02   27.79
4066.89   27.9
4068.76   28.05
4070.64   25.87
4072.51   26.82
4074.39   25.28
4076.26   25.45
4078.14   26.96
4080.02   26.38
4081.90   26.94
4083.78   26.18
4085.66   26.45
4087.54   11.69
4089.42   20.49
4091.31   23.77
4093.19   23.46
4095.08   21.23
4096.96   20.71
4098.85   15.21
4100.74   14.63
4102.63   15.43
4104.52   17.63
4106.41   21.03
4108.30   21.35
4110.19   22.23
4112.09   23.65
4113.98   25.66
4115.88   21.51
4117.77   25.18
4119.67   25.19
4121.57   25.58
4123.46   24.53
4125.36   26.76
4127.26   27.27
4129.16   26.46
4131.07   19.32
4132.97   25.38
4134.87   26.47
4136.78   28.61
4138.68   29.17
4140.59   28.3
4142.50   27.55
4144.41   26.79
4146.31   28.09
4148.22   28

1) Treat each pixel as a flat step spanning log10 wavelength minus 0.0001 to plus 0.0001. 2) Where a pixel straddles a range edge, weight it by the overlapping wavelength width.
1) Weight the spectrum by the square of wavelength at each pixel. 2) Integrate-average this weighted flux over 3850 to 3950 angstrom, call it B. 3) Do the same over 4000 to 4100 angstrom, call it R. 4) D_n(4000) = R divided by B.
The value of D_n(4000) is 1.30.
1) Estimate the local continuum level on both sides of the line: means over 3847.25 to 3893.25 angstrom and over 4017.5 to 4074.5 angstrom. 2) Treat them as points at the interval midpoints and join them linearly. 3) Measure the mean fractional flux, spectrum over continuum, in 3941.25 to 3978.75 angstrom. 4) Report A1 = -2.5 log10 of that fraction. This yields 0.22 mag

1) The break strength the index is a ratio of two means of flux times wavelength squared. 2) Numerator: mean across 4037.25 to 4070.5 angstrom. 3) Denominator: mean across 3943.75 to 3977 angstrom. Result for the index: 1.51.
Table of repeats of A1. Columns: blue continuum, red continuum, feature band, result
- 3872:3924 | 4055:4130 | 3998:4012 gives -0.161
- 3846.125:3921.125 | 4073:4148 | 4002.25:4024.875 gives -0.181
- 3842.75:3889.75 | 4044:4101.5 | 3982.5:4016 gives -0.086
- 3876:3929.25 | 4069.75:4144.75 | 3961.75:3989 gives 0.203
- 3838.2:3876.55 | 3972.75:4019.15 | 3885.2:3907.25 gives 0.219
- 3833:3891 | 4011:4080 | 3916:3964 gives 0.040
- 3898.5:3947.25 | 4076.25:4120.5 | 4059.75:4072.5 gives -0.231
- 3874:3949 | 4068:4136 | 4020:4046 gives -0.230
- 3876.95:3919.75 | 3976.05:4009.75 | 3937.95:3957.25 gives -0.051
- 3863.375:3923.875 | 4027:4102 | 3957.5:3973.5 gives 0.417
